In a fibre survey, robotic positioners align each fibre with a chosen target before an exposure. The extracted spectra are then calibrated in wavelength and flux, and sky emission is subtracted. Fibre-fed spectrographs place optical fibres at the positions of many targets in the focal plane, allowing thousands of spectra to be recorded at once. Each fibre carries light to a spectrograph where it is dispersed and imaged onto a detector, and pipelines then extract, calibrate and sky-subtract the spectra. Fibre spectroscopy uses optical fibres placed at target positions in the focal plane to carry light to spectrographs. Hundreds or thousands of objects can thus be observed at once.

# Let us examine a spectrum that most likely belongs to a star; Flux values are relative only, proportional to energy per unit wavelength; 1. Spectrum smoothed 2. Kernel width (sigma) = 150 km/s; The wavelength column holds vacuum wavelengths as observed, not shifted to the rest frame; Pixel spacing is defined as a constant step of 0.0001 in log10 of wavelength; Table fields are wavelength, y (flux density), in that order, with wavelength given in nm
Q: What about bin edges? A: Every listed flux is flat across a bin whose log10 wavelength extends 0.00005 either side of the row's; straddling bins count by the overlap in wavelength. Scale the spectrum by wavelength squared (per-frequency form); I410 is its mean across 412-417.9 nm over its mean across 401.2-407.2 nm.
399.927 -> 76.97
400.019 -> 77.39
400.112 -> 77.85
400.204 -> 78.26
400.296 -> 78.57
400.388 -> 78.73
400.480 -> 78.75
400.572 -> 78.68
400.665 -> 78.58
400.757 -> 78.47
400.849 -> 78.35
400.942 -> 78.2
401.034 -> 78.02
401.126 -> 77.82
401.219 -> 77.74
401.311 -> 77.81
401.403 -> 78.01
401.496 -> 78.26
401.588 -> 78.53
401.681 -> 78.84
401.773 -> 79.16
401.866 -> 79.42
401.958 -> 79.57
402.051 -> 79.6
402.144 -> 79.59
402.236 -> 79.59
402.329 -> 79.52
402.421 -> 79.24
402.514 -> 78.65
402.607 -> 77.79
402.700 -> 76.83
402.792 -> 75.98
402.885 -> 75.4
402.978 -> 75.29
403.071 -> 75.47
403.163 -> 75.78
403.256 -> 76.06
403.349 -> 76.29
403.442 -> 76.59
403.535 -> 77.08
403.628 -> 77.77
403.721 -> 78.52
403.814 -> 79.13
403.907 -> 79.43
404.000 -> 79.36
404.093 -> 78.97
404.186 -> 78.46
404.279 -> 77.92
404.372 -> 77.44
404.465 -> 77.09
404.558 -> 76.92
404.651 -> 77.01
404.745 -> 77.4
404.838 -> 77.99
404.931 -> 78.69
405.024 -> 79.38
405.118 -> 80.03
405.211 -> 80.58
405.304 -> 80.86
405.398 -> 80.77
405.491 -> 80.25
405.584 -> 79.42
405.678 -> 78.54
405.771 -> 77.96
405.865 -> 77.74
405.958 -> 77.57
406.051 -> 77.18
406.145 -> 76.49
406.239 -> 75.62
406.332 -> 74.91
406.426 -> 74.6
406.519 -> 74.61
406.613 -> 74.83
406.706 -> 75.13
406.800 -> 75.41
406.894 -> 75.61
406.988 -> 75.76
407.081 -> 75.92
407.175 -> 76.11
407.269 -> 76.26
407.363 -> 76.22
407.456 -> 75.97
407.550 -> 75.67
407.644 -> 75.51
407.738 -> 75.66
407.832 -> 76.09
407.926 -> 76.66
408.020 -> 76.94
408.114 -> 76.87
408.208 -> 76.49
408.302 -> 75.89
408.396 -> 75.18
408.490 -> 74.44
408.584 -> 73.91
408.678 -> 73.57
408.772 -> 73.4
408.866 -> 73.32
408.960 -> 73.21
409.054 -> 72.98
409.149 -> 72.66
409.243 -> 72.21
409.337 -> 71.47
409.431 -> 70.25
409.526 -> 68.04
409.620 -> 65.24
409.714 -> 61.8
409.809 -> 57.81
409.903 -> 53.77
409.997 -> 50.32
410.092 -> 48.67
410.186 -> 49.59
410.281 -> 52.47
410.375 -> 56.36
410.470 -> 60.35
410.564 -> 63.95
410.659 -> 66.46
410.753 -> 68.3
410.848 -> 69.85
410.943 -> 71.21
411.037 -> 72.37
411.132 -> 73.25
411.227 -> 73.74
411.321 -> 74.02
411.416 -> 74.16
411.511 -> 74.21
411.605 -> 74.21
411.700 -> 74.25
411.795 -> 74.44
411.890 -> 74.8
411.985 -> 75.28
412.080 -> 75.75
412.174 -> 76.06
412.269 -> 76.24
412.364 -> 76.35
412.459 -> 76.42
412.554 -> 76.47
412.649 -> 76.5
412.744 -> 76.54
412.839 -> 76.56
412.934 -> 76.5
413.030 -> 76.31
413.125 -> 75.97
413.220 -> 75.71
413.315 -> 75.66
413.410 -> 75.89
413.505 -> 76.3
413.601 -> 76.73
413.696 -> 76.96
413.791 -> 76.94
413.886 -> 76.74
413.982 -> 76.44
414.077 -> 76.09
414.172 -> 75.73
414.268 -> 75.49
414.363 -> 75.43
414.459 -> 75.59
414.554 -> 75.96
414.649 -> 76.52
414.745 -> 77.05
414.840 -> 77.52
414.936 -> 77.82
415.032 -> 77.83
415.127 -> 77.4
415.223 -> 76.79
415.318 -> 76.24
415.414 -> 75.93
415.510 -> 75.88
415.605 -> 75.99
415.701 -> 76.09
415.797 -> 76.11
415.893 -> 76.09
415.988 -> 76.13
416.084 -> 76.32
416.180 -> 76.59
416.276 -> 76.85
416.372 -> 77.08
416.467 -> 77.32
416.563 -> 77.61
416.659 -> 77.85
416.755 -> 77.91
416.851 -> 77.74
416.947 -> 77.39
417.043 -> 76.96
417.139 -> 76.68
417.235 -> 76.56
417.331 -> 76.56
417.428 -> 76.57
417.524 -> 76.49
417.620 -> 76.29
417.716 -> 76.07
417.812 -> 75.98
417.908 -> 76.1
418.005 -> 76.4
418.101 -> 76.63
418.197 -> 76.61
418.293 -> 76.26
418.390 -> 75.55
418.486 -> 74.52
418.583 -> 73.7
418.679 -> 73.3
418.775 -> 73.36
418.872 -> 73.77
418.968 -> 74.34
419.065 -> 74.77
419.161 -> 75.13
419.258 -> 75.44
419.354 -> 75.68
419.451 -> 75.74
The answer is 1.0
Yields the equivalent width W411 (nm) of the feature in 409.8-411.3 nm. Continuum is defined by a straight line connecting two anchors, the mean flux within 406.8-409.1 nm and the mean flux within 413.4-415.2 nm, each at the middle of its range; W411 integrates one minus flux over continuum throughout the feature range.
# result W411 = 0.27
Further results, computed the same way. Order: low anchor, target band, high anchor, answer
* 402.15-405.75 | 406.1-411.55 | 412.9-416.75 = 0.47 nm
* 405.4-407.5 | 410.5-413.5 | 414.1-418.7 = 0.10 nm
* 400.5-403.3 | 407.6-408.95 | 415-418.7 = 0.04 nm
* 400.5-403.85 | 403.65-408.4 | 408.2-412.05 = -0.26 nm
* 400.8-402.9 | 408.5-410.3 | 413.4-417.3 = 0.28 nm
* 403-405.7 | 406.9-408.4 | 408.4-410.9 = -0.13 nm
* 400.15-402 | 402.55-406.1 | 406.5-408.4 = -0.04 nm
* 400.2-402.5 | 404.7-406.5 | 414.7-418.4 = 0.00 nm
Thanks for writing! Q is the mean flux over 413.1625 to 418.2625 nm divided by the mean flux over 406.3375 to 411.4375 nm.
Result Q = 1.09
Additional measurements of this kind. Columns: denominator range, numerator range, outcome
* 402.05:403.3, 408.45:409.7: 0.93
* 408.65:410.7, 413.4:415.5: 1.20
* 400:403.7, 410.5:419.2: 0.97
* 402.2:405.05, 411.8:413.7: 0.98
